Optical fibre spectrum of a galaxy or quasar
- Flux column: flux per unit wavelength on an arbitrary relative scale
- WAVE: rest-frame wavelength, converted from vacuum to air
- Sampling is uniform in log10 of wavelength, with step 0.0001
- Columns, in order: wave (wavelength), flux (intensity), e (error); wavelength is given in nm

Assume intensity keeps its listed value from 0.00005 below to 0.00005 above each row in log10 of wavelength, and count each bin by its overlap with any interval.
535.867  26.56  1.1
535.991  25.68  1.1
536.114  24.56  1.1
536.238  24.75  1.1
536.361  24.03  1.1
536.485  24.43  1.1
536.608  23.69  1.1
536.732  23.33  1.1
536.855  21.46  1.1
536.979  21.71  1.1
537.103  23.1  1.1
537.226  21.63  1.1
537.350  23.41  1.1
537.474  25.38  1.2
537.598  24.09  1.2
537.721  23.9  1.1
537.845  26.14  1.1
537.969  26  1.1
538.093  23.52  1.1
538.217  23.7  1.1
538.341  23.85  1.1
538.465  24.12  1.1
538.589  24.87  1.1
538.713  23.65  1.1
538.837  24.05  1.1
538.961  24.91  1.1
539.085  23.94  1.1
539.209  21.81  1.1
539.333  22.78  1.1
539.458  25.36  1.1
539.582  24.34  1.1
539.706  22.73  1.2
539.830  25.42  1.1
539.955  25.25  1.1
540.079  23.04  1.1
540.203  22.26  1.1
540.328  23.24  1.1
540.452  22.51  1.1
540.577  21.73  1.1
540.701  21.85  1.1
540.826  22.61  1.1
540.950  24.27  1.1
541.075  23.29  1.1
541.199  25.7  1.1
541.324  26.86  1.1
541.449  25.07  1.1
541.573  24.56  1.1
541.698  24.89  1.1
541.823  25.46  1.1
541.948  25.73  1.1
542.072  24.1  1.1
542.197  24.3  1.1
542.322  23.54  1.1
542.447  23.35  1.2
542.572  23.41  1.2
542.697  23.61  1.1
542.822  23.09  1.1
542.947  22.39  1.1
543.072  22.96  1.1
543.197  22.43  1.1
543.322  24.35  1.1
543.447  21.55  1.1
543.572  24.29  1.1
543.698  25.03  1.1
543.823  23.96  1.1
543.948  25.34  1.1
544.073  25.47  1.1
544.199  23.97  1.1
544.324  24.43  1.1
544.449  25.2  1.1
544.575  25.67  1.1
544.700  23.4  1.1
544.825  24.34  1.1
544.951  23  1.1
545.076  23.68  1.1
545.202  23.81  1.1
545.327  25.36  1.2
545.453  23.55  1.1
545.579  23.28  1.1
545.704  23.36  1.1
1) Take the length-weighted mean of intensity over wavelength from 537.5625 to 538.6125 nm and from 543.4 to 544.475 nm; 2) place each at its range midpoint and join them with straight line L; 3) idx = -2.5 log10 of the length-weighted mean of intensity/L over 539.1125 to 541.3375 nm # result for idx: 0.04 mag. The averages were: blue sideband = 24.5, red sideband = 24.4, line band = 23.5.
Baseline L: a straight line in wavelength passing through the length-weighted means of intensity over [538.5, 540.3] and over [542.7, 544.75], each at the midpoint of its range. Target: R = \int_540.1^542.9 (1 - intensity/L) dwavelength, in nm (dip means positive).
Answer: 0.01 nm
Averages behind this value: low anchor 23.9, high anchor 24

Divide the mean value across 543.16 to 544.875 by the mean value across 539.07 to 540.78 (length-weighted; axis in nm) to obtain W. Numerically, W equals 1.04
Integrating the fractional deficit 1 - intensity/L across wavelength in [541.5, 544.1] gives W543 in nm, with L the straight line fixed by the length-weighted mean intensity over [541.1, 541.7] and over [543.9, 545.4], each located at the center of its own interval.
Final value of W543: 0.103 nm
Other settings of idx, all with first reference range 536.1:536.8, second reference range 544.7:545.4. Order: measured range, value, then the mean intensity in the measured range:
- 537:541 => 0.02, 23.7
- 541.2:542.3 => -0.05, 25.1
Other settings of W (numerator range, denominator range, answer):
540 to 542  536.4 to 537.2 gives 1.04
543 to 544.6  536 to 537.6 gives 1.03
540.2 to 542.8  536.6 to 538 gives 1.01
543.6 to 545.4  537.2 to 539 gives 1.01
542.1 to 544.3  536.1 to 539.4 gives 1.00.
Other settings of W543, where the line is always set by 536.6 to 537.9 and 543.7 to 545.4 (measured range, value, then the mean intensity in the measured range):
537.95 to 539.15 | -0.030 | 24.2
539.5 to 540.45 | 0.004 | 23.7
